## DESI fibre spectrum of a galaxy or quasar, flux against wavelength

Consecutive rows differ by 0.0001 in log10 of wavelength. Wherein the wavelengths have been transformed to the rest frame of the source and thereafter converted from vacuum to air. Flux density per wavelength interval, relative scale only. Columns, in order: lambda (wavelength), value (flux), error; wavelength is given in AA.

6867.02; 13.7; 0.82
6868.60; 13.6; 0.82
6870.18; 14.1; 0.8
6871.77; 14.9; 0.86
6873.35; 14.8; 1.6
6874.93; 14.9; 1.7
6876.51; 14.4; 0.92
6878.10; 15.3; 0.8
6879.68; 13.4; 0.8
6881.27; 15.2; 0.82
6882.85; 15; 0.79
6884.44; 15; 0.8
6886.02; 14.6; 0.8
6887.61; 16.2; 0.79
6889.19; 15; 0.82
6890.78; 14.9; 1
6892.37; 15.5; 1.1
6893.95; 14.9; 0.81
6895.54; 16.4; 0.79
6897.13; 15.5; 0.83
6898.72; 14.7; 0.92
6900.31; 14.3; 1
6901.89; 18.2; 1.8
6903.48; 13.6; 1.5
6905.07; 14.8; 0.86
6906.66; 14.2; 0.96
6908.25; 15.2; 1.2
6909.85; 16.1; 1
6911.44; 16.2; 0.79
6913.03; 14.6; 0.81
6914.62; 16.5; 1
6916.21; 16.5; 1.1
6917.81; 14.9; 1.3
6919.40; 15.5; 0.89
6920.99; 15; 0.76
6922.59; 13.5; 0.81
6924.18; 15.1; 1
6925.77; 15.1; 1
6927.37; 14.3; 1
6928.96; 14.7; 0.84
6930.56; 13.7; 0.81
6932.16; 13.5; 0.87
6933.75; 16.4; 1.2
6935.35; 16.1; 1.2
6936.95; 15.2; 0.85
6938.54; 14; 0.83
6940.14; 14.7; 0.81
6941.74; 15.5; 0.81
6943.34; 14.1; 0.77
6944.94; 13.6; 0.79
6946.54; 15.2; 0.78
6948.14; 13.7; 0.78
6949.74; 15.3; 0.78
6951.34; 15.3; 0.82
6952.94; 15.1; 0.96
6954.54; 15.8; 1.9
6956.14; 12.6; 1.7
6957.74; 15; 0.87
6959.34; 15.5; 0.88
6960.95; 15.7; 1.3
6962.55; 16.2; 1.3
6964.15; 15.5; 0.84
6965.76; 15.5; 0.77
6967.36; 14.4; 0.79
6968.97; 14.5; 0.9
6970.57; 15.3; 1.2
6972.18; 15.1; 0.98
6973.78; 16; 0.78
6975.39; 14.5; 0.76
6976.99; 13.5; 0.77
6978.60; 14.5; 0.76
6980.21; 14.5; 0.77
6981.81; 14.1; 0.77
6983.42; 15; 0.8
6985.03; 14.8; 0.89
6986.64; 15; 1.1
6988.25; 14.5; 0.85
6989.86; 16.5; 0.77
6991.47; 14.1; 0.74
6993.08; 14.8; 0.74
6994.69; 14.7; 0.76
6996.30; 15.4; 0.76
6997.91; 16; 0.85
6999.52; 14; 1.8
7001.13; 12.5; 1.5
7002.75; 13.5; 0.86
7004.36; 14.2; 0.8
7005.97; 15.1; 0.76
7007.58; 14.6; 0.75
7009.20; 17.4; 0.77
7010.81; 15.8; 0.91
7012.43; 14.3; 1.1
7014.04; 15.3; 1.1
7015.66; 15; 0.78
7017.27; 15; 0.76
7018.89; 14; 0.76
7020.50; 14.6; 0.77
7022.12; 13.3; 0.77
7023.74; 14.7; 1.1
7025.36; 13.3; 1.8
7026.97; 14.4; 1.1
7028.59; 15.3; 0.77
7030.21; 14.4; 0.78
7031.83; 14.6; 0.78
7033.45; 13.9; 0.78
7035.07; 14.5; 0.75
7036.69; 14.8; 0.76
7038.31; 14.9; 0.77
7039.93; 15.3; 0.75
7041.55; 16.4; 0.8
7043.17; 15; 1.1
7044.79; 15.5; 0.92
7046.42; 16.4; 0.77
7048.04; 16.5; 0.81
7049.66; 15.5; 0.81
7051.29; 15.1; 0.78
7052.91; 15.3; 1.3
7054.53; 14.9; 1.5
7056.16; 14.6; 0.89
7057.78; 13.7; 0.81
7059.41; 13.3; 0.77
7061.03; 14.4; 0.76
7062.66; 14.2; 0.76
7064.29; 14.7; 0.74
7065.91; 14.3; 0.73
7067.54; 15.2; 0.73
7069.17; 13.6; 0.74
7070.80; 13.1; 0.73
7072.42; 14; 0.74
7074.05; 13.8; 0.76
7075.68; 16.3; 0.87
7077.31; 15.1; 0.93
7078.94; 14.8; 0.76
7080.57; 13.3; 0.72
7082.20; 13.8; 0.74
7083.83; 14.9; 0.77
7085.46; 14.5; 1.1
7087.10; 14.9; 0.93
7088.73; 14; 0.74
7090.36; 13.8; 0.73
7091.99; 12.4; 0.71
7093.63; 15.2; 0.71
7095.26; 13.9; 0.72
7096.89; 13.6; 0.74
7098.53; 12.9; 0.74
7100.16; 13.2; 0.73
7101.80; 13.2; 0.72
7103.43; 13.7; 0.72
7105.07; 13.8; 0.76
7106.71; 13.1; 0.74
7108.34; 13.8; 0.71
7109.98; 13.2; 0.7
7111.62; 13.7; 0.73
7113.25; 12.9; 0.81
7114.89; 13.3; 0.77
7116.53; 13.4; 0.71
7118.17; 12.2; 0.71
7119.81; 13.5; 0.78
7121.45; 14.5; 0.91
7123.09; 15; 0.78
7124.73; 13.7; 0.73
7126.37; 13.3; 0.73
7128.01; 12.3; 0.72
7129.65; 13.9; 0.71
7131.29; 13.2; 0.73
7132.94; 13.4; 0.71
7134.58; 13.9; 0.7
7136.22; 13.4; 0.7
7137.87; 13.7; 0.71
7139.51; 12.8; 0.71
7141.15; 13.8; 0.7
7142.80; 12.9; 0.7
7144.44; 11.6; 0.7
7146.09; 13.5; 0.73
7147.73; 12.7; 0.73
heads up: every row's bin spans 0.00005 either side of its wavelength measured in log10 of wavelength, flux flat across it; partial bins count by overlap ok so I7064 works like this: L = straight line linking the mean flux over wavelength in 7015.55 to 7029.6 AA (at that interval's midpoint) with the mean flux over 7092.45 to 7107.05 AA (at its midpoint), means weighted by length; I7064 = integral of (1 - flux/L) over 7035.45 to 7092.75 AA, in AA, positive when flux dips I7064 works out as -2.77 AA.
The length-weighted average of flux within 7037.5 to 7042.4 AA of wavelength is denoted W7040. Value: 15.5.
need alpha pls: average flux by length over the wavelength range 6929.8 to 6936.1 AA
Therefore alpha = 14.9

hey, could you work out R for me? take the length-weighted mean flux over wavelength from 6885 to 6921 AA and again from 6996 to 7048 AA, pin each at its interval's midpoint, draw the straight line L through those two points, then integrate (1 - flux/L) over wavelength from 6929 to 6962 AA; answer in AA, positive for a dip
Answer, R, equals 0.8 AA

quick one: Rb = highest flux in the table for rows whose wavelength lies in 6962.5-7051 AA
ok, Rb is 17.4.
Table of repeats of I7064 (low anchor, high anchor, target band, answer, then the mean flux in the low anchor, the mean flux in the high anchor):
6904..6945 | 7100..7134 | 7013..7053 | -2.3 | 15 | 13.4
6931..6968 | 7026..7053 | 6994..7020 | 0.5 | 14.9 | 15.2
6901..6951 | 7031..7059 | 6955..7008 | 1.0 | 15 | 15.1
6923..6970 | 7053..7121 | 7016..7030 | 0.0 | 14.9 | 13.9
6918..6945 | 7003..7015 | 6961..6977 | -0.2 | 14.7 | 15.2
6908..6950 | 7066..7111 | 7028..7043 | -0.6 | 15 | 14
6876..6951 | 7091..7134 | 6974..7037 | -1.5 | 15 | 13.5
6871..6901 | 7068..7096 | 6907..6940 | -0.5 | 15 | 14.2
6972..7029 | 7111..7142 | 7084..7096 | -0.3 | 14.7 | 13.5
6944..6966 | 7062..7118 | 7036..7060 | -1.6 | 15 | 13.9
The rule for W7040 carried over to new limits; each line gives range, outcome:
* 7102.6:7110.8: 13.5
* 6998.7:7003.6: 13.3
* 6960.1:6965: 15.8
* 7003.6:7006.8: 14.7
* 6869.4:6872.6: 14.5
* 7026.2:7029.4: 14.8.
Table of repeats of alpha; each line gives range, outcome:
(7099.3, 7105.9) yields 13.5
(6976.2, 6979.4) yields 14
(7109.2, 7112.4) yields 13.4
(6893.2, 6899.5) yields 15.4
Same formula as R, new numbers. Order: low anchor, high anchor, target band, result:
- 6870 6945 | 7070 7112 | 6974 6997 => -0.3 AA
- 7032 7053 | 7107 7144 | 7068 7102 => 0.7 AA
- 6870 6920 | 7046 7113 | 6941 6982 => -0.1 AA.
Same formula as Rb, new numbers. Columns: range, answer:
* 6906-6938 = 16.5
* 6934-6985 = 16.2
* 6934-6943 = 16.1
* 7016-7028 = 15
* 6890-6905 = 18.2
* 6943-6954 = 15.3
